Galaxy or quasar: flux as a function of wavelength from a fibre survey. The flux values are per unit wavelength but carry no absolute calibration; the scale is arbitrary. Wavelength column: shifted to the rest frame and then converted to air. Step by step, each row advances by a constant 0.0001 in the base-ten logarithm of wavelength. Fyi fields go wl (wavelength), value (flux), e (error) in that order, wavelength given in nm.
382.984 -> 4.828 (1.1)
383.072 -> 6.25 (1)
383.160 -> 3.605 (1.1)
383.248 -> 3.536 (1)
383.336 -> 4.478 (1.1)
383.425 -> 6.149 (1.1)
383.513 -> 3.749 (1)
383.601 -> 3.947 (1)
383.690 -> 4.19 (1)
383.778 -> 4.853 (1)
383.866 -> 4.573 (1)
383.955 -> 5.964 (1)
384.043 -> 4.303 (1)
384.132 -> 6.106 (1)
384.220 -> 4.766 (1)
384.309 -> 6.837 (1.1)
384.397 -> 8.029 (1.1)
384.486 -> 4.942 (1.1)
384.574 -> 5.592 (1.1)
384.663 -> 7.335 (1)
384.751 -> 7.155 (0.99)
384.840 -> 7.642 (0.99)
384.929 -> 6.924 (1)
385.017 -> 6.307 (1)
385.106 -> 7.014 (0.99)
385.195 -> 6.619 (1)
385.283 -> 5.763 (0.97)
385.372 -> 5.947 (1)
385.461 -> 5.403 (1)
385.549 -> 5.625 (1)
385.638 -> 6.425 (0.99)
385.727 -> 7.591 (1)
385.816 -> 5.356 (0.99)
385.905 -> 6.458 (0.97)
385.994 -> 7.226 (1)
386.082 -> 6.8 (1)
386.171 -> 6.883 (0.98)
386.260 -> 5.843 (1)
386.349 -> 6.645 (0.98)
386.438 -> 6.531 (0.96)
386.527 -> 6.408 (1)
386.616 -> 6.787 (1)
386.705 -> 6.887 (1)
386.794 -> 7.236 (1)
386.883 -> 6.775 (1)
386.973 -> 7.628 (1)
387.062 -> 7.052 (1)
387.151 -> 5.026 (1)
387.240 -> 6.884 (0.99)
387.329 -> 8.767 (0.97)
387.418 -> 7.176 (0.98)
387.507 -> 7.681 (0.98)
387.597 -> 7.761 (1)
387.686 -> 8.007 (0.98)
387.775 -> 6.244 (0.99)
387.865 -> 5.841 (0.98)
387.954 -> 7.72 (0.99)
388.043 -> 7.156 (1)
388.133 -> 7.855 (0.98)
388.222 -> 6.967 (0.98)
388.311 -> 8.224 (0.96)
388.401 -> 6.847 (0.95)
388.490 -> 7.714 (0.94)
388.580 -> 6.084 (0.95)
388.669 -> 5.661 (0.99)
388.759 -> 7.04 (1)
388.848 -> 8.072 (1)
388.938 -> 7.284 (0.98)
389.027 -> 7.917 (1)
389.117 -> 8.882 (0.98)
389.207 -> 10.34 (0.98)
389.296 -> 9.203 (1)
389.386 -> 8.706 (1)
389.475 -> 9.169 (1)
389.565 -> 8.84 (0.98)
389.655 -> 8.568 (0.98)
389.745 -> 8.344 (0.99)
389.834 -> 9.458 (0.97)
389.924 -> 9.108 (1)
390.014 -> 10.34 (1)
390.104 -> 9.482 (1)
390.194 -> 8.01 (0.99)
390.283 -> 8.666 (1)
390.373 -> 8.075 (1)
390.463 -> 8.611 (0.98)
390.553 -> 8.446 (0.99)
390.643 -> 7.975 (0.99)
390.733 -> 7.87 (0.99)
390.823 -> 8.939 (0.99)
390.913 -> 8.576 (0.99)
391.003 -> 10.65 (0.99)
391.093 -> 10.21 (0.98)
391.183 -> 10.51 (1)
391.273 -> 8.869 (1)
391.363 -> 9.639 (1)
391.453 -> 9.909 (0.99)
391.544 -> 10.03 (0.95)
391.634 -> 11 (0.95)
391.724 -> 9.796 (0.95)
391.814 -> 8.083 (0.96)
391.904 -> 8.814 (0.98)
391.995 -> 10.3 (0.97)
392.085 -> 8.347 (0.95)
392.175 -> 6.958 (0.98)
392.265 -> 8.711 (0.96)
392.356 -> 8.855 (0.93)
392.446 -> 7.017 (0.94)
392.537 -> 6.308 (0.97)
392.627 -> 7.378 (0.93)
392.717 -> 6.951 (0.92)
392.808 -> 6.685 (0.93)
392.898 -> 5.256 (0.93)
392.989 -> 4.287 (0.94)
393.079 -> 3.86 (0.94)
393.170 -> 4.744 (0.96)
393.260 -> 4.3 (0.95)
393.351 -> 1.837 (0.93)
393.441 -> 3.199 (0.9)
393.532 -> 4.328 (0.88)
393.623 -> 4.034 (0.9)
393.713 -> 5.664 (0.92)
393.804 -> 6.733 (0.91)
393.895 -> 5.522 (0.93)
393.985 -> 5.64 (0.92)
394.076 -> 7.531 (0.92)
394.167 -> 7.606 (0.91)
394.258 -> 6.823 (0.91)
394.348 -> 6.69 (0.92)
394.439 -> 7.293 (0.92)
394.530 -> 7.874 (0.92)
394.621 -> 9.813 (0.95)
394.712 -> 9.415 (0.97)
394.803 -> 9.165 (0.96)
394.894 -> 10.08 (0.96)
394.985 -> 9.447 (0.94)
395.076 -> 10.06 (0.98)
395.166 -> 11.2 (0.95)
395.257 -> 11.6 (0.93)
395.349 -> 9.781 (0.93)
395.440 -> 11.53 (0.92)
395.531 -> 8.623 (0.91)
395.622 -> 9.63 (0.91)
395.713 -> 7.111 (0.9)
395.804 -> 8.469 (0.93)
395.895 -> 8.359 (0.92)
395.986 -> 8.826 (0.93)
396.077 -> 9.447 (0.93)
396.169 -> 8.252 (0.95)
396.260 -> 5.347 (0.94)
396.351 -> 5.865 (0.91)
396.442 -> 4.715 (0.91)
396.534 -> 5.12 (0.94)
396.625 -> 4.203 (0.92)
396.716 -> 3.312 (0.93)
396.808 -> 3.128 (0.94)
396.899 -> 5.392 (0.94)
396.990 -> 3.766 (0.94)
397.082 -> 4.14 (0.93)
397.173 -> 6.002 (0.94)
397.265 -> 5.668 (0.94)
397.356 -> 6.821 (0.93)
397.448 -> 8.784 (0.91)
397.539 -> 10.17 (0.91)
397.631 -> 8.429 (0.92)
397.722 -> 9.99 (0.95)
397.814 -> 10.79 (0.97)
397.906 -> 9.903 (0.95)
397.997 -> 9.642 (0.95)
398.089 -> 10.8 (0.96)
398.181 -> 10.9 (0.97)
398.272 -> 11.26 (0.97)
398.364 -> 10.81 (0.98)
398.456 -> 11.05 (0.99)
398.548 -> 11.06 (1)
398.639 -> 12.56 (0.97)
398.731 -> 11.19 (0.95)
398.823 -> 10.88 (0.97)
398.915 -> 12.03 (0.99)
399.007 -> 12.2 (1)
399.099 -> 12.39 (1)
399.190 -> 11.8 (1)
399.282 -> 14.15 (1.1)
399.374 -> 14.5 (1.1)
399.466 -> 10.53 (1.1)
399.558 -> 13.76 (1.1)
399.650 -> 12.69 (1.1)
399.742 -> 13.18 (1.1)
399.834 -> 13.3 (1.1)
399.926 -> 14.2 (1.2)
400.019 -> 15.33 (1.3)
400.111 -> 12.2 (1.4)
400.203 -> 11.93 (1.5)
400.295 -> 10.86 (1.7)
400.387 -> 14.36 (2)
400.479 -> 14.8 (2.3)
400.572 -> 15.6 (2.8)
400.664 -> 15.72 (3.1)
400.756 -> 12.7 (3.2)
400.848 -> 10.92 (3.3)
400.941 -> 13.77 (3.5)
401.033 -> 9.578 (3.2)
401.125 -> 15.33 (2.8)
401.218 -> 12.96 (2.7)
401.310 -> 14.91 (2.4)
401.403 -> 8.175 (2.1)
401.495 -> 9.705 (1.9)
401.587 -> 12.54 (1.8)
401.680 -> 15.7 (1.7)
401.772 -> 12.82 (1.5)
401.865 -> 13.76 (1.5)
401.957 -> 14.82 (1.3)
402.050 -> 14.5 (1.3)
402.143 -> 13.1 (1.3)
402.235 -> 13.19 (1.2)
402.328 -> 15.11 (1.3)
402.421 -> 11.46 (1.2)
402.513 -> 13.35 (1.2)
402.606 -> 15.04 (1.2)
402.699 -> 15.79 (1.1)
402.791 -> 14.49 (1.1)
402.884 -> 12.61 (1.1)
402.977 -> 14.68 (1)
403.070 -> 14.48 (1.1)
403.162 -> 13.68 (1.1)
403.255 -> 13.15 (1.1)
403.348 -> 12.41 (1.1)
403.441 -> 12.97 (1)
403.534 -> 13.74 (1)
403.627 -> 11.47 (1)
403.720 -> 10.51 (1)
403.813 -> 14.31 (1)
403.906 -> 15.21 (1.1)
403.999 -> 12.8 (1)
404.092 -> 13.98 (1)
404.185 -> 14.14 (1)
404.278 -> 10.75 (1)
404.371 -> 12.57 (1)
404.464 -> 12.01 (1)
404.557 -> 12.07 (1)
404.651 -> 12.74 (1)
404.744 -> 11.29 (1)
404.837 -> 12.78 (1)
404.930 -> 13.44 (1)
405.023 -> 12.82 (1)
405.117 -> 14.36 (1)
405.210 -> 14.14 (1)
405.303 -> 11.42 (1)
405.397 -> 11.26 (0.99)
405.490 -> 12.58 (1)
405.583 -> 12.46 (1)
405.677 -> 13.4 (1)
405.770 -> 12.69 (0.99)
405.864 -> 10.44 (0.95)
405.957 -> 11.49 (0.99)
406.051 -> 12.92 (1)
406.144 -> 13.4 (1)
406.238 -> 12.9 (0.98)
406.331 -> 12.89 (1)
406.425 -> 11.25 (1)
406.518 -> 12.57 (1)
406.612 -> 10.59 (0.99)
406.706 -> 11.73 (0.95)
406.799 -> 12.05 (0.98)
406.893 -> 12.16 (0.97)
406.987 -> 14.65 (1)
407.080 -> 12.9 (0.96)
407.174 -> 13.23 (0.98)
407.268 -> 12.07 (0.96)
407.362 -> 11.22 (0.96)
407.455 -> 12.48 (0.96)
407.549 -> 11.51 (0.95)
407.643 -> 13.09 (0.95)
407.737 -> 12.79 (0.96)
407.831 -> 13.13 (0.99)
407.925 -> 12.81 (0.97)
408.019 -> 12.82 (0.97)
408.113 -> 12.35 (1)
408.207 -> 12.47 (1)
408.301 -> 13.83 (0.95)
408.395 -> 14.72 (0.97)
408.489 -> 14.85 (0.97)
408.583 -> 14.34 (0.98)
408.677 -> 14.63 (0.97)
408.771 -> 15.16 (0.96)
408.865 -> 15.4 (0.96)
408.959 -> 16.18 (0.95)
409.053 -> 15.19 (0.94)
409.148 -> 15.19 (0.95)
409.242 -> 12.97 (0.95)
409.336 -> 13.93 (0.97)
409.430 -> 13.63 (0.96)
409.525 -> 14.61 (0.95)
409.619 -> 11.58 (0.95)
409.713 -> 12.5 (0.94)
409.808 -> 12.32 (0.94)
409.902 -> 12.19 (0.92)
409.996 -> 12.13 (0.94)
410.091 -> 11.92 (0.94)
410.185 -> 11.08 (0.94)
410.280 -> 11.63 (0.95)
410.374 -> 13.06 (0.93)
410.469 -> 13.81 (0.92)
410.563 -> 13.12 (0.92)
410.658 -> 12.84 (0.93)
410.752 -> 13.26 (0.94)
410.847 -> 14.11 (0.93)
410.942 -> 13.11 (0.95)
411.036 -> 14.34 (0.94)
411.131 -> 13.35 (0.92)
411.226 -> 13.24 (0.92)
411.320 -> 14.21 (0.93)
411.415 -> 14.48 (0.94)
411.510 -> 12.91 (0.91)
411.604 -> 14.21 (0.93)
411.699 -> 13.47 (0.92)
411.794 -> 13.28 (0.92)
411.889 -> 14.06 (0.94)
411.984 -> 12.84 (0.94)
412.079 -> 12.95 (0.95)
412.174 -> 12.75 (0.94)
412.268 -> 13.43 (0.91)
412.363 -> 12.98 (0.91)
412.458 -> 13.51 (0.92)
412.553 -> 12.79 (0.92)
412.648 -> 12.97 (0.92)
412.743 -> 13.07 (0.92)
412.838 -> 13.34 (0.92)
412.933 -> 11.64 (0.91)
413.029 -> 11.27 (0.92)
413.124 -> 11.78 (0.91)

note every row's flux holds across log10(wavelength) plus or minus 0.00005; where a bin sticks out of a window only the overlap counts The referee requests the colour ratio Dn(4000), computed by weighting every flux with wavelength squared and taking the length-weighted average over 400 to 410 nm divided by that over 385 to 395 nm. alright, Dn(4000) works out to 1.89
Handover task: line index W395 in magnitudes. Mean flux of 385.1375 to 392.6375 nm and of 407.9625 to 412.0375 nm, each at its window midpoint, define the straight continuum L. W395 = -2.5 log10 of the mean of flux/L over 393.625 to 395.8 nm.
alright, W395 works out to 0.128 mag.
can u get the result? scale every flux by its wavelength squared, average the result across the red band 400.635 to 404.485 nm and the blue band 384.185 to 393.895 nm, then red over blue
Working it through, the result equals 1.9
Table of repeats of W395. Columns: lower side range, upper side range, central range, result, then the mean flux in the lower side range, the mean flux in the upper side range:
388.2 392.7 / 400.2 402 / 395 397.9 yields 0.40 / 8.58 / 13.1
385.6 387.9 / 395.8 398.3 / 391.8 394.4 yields 0.14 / 6.85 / 7.37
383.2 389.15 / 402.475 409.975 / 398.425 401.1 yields -0.17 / 6.49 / 13.1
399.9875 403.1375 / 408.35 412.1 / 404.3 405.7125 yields 0.07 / 13.4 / 13.6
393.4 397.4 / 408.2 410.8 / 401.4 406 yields -0.20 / 7.12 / 13.5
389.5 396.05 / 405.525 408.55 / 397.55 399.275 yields -0.12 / 8.07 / 12.6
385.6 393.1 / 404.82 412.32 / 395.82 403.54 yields -0.05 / 7.83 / 13.1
